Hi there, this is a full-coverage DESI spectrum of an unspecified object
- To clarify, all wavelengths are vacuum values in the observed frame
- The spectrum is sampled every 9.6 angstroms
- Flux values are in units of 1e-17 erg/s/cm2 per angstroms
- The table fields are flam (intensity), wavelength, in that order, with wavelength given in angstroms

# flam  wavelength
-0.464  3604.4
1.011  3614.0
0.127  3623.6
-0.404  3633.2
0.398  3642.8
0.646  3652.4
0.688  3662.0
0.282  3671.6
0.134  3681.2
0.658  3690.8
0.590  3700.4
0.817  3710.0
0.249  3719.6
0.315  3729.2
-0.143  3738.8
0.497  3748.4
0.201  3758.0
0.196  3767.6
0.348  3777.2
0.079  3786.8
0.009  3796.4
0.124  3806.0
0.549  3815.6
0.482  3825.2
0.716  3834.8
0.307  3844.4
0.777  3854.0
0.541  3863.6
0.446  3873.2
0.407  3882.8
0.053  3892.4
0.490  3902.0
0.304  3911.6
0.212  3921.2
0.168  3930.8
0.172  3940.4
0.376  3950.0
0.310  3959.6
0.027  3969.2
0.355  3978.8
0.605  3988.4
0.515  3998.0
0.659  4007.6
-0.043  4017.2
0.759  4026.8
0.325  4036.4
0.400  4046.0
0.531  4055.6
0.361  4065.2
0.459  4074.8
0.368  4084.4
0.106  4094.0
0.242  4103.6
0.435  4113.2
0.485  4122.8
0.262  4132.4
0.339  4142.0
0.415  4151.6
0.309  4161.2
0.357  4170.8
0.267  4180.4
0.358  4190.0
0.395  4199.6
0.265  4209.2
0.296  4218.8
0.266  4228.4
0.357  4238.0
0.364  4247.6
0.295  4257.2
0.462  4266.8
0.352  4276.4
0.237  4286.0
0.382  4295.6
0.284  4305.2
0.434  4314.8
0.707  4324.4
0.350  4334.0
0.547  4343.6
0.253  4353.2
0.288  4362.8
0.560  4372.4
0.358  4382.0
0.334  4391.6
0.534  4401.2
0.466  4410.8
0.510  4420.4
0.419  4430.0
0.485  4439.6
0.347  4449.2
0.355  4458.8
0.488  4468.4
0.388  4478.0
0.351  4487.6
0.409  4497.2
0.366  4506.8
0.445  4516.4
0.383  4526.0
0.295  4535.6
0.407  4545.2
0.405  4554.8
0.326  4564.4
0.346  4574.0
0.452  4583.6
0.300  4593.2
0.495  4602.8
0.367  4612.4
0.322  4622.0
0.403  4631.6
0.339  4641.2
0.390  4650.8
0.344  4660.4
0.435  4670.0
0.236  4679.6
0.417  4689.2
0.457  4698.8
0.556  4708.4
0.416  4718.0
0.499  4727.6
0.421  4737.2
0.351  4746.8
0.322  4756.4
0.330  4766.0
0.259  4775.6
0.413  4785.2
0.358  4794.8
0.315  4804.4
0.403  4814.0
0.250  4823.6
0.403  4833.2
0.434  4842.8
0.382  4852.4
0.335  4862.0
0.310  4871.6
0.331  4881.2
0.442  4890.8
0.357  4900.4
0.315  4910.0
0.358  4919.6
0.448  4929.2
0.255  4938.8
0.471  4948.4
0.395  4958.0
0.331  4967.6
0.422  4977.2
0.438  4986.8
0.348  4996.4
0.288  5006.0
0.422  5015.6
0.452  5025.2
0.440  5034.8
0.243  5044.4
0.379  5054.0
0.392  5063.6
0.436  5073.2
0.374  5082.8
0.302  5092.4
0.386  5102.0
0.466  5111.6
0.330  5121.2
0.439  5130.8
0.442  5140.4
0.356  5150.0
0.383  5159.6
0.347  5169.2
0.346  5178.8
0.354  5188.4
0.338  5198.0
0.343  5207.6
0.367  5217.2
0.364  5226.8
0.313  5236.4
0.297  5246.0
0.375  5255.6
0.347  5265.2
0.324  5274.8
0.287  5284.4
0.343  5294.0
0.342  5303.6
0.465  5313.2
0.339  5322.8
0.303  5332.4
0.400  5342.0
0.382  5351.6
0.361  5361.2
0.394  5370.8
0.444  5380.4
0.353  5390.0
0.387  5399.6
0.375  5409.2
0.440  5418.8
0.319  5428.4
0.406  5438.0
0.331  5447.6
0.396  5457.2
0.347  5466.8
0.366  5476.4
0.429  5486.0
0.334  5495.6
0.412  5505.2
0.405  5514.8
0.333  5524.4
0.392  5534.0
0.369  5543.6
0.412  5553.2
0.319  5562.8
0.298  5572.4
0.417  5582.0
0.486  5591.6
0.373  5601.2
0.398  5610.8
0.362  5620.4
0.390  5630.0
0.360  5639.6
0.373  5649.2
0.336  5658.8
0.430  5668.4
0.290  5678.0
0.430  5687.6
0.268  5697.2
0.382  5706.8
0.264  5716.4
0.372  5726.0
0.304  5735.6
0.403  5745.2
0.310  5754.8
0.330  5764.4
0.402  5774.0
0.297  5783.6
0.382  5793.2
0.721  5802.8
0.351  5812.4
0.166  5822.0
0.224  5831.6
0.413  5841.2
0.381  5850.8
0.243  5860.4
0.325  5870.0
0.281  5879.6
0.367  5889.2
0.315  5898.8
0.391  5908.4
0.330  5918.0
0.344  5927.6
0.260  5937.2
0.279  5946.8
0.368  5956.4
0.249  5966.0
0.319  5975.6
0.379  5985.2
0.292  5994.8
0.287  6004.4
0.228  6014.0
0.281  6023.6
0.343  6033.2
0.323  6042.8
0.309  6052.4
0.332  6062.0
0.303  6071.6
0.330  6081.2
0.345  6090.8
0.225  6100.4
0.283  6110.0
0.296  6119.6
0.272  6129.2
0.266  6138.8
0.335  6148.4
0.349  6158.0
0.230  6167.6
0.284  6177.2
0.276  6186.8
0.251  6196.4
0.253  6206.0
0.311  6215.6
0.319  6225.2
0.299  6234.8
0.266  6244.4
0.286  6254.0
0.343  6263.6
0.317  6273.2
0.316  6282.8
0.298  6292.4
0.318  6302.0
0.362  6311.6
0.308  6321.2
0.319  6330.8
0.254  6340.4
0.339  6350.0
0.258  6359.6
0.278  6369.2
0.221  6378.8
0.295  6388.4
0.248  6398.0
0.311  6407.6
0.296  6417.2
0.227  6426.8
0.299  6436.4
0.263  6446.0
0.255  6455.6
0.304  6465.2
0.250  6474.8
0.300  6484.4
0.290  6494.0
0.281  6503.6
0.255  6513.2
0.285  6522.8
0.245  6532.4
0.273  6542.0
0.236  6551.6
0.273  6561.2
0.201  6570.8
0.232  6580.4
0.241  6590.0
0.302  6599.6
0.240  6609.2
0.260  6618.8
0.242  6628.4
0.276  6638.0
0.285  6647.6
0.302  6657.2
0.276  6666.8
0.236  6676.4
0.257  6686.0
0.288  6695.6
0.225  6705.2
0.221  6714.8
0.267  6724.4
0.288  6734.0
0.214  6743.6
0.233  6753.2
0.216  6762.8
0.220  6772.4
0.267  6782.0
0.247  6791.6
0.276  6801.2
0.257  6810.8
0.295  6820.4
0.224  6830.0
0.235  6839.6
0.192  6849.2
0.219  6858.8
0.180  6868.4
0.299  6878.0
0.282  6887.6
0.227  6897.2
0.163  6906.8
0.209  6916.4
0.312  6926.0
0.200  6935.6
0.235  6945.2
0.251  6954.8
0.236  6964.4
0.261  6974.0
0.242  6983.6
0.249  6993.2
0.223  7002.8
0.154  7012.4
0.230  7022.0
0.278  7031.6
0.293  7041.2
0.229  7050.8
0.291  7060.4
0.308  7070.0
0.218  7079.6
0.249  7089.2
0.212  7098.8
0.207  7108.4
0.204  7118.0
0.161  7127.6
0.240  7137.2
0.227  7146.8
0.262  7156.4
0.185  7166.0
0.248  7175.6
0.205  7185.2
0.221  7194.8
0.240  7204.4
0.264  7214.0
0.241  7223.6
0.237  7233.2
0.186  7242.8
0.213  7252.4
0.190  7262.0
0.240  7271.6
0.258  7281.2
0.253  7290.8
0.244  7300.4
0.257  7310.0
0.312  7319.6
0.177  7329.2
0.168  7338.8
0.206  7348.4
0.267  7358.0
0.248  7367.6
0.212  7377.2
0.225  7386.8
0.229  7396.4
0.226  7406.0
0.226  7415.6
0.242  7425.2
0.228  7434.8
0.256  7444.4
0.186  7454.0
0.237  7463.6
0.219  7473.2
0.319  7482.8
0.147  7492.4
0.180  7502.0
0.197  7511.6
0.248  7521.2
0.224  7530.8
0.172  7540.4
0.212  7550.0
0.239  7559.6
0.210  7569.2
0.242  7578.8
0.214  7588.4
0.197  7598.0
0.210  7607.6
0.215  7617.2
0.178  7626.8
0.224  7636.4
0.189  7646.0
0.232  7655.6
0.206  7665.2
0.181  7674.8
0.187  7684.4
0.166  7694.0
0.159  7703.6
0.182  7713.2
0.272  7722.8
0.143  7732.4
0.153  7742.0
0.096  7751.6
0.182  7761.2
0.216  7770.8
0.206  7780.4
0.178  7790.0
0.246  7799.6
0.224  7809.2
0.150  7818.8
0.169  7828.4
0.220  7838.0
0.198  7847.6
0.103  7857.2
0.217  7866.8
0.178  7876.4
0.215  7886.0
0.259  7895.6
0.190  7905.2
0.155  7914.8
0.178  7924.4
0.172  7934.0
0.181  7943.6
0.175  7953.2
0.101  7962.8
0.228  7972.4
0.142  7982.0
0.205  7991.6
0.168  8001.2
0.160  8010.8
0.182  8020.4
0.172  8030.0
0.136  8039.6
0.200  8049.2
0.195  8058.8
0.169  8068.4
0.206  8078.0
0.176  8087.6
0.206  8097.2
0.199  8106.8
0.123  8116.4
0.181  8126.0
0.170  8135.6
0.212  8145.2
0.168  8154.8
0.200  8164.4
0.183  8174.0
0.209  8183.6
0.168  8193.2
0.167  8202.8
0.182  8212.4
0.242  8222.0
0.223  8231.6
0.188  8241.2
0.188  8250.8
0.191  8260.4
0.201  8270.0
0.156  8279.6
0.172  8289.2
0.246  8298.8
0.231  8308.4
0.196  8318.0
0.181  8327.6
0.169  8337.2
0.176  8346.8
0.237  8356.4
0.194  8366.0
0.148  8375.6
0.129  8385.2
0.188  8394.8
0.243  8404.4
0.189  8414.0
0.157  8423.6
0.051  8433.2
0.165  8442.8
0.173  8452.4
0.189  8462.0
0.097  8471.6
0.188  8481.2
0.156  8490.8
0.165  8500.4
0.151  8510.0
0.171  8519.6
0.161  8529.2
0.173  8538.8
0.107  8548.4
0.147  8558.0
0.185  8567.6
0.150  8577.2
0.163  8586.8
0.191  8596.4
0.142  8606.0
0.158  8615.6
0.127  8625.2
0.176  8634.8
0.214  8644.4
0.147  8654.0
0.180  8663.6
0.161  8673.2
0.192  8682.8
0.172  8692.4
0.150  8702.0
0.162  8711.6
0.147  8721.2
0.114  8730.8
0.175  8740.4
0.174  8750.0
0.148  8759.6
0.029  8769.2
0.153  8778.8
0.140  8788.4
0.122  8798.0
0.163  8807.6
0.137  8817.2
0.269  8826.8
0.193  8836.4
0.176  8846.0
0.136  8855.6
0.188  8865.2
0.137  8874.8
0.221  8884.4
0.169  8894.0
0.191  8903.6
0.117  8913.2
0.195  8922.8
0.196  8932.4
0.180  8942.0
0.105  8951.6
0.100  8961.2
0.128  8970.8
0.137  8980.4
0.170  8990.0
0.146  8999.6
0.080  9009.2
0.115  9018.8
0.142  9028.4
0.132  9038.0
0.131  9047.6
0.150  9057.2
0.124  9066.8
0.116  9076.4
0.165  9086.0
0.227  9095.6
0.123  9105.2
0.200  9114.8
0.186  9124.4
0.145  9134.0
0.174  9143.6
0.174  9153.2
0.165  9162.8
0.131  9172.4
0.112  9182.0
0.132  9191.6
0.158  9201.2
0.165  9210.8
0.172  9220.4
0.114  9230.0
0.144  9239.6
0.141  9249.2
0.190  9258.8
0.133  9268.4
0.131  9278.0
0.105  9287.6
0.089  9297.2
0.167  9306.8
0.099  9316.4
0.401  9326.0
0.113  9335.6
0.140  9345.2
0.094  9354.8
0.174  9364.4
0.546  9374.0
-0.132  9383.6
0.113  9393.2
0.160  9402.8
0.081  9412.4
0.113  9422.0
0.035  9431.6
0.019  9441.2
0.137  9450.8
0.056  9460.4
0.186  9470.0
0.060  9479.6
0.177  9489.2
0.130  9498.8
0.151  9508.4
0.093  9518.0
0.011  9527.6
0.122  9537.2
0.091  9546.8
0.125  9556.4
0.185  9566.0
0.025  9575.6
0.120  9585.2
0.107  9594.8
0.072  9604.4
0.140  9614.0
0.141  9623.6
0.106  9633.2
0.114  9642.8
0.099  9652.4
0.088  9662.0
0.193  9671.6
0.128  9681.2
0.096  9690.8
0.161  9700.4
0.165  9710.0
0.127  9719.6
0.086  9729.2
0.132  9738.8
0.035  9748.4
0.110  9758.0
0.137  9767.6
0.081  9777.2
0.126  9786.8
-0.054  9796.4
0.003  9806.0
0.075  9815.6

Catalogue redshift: 0.000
